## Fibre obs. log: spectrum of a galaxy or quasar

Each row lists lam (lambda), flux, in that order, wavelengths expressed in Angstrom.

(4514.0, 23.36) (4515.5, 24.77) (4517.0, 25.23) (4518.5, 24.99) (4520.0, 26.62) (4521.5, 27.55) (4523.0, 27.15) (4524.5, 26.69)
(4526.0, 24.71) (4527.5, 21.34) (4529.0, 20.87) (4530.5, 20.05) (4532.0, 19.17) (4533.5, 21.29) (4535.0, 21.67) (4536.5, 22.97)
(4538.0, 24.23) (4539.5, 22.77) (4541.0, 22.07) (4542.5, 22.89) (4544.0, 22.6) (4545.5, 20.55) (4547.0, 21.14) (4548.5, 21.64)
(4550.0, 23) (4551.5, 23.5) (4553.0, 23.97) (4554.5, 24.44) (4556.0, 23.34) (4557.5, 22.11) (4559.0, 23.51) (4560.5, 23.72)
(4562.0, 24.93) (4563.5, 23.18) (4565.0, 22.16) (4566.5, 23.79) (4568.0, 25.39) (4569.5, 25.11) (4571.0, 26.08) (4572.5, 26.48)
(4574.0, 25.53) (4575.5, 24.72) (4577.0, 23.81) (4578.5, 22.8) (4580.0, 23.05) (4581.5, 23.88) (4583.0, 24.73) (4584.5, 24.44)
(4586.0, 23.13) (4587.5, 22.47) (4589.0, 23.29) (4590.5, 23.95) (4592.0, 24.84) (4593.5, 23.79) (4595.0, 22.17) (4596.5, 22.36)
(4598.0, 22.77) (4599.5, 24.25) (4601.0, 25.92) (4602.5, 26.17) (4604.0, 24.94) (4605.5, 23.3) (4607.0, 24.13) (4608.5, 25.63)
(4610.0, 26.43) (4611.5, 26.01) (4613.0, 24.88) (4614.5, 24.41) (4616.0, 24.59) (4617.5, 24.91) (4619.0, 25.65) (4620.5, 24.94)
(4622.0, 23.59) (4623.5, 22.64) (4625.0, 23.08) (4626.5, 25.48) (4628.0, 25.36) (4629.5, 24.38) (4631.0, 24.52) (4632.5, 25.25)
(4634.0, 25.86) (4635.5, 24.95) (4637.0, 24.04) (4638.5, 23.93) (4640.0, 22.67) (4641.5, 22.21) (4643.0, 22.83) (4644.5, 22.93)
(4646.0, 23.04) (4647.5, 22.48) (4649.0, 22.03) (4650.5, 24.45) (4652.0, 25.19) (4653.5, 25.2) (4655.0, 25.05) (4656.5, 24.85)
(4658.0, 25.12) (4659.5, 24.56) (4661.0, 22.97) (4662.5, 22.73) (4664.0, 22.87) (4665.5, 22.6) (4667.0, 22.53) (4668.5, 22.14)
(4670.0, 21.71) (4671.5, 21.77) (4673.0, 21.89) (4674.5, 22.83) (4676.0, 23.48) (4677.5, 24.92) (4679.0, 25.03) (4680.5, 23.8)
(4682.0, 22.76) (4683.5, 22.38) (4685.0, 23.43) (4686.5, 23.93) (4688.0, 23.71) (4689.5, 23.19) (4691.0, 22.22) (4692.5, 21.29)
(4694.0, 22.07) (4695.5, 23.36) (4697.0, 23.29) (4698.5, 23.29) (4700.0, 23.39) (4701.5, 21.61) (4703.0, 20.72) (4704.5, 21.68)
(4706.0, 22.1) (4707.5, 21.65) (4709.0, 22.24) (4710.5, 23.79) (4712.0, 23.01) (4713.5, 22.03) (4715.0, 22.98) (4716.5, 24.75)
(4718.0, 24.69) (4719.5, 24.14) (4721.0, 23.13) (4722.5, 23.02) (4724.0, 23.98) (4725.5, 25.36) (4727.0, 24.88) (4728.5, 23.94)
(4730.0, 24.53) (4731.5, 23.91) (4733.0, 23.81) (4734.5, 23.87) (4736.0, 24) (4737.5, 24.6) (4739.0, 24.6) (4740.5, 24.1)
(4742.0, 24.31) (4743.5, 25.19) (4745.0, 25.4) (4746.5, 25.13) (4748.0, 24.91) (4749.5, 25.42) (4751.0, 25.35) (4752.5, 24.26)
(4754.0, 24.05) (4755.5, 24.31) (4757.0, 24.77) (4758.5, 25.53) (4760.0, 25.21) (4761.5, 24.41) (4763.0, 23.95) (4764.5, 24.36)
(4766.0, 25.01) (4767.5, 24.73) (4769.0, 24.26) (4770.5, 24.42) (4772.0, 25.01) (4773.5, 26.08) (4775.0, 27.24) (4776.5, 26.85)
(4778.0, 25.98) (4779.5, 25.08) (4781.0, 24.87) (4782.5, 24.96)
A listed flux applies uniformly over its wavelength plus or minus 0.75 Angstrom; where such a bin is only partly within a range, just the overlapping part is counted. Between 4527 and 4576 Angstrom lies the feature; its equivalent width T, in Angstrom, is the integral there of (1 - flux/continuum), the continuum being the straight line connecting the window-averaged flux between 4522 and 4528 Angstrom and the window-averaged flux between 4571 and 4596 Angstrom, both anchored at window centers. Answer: 3.2 Angstrom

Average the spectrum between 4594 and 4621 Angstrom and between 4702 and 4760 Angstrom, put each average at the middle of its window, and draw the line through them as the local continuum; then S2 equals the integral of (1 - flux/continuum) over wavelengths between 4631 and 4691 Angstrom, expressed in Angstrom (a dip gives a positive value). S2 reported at 2.0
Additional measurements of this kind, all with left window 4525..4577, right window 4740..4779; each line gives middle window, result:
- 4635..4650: 0.53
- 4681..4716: 2.60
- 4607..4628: -0.94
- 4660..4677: 1.14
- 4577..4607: -0.41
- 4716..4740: 0.52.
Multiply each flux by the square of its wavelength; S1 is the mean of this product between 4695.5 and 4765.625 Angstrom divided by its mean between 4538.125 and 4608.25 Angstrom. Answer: 1.08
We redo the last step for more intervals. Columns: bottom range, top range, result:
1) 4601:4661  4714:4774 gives 1.05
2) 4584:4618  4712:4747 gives 1.05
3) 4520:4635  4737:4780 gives 1.13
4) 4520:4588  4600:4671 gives 1.07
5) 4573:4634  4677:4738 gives 1.00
